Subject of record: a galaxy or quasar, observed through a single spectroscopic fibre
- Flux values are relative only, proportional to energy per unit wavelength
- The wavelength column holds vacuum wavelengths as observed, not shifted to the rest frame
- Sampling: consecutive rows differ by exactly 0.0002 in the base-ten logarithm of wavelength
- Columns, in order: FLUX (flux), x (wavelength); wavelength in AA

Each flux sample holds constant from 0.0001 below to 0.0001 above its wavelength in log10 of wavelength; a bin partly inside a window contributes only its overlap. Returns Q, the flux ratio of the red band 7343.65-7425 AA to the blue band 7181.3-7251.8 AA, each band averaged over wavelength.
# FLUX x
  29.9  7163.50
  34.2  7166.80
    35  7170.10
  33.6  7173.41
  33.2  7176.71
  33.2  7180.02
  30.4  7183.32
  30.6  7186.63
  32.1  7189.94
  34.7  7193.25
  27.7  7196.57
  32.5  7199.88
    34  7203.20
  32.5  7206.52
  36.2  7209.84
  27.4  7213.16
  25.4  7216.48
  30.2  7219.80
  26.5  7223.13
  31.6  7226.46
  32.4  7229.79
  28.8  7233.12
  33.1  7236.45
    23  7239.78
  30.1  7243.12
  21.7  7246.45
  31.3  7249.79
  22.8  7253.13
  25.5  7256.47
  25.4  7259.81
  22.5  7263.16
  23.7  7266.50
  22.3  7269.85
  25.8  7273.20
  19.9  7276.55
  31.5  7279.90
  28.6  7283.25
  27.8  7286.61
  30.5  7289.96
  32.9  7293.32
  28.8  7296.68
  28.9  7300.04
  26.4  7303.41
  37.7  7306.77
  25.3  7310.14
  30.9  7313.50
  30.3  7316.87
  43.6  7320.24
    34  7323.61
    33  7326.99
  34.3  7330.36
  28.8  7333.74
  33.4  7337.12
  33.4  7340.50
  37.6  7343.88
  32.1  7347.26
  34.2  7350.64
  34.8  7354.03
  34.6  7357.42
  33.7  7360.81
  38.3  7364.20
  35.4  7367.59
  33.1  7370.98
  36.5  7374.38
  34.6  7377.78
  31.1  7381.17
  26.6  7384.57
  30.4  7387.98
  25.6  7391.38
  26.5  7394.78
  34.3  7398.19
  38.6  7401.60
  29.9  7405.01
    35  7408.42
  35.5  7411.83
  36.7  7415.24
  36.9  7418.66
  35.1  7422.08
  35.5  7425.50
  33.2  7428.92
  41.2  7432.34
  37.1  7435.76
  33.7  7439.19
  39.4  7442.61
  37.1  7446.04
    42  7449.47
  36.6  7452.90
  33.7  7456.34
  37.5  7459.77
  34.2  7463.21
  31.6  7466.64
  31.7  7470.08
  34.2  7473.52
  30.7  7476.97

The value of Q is 1.12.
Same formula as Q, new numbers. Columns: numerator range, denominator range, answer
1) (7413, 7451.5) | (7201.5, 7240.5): 1.22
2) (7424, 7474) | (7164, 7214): 1.11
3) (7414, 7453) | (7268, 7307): 1.32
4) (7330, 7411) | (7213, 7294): 1.22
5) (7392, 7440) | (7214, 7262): 1.26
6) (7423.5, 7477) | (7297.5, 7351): 1.09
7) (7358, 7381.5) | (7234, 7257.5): 1.30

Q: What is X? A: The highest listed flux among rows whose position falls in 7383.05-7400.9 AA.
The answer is 34.3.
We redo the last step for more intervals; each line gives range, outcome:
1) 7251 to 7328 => 43.6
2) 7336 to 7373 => 38.3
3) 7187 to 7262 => 36.2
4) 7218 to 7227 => 31.6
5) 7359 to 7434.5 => 41.2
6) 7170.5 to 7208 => 34.7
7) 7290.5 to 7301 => 32.9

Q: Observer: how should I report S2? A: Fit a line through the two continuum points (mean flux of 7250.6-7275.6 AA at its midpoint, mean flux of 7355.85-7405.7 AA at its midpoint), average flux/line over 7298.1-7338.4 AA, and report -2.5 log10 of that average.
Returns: -0.15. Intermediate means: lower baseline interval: 24.1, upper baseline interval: 32.7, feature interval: 32.2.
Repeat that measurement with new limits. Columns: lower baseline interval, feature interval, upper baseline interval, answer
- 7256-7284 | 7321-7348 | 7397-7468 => -0.15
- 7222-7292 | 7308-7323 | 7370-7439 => -0.11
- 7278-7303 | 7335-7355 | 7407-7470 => -0.07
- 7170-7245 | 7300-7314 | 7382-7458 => 0.10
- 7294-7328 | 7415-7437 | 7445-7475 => -0.06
